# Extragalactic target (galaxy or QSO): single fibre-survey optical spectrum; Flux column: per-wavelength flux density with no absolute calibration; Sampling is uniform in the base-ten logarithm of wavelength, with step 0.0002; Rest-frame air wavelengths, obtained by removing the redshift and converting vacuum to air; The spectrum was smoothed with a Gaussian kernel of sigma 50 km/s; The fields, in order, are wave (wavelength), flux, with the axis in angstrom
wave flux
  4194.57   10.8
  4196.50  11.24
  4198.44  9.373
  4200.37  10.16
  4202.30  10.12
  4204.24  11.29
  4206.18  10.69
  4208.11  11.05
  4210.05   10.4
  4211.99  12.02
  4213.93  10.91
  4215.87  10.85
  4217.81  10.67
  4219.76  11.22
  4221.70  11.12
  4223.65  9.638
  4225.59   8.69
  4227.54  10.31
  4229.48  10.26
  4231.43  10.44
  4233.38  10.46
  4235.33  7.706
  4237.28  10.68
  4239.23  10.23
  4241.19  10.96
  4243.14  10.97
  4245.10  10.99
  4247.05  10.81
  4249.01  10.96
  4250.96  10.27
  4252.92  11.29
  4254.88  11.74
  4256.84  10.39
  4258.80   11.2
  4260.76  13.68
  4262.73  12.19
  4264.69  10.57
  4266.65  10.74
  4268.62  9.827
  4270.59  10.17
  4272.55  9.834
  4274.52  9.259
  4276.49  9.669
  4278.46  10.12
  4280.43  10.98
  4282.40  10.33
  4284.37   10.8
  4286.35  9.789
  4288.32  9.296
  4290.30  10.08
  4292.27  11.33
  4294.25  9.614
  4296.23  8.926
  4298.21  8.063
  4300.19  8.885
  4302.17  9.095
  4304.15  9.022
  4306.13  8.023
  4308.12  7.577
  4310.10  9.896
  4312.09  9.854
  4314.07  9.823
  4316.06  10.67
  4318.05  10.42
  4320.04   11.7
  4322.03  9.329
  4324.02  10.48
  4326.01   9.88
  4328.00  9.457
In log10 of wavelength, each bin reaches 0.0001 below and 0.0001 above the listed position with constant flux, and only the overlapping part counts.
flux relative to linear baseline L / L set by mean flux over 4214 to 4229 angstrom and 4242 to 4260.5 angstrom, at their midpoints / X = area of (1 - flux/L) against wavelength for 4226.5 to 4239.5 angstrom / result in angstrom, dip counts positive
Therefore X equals 0.8 angstrom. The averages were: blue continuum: 10.4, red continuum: 11.1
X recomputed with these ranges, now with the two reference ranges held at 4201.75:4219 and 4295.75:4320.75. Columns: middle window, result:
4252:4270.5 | -2.1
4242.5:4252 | -0.4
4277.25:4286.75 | -0.6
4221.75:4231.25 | 0.7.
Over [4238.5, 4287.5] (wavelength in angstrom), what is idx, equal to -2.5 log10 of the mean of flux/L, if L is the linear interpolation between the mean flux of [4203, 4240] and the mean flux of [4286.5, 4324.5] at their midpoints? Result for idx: -0.072 mag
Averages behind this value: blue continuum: 10.5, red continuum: 9.58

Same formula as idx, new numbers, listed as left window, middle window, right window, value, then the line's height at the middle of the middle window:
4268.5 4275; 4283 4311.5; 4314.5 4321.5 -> 0.107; 10.3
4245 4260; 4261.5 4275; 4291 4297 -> 0.016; 10.6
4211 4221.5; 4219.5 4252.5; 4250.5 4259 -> 0.074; 11.1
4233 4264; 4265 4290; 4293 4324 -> 0.013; 10.2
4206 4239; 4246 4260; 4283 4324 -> -0.091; 10.1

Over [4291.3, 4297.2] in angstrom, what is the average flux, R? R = 9.95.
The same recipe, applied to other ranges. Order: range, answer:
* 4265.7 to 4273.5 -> 10.1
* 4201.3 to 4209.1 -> 10.8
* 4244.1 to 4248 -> 10.9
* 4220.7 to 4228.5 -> 9.94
